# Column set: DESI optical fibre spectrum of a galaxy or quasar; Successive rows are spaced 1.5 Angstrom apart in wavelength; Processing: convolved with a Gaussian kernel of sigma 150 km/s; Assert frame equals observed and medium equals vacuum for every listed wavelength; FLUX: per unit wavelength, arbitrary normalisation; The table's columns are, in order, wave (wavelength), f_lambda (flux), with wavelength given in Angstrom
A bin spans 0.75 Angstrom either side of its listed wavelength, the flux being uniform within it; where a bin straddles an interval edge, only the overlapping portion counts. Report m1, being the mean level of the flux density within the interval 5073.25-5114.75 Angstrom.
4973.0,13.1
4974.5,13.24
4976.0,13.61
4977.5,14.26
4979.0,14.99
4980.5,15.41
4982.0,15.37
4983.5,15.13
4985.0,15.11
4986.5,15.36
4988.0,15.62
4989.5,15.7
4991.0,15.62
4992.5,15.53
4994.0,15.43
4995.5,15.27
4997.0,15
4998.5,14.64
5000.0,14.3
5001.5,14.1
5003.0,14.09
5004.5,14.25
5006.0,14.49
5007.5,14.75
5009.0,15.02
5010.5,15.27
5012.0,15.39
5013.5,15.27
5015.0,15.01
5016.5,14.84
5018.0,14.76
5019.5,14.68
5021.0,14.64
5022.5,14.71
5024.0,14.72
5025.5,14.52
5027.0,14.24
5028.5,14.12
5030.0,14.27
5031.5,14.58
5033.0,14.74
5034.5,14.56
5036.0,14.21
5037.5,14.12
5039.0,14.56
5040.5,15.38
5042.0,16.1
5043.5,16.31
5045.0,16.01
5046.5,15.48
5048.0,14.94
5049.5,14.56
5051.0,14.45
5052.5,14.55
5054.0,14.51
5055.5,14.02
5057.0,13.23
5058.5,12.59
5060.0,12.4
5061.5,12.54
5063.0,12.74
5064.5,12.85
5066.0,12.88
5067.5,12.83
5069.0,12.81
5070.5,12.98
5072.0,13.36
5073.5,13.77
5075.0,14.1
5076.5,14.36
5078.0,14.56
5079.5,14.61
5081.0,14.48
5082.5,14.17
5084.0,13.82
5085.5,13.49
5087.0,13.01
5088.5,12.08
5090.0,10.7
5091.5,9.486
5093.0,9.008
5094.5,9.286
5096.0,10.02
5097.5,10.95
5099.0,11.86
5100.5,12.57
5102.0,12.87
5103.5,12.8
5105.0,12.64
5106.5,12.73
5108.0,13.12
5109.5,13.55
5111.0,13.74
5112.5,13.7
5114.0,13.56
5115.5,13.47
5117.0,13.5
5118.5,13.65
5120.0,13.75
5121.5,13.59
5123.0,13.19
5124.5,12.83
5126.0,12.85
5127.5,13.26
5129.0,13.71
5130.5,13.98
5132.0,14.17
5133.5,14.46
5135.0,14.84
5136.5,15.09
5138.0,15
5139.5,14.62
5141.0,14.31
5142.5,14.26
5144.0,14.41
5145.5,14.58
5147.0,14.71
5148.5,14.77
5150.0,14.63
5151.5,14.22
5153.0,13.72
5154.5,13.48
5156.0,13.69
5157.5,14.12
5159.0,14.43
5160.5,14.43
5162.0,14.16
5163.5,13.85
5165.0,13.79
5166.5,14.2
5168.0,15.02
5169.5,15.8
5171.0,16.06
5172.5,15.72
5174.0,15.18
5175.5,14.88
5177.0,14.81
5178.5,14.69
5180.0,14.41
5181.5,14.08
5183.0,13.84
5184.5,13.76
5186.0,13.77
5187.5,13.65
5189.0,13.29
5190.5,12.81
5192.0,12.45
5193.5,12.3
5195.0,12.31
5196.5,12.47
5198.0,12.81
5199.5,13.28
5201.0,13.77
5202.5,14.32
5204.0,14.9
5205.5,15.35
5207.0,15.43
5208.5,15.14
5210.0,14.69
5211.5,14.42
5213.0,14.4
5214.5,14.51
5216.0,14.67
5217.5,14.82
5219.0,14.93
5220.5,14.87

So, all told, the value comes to 12.7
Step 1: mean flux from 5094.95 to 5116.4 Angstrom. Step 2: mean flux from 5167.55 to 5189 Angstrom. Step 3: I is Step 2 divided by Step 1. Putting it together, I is 1.2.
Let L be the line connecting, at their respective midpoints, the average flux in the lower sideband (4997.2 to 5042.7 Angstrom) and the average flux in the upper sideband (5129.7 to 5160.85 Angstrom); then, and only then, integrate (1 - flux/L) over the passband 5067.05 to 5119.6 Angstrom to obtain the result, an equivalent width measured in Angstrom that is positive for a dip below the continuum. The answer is 6.18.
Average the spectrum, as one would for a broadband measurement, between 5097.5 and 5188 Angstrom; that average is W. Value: 14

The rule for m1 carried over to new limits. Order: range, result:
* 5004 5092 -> 14.1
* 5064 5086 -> 13.7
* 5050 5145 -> 13.2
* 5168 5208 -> 14.1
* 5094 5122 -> 12.7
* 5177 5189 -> 14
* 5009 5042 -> 14.7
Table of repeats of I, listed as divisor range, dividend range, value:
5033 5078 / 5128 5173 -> 1.03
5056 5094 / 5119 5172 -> 1.10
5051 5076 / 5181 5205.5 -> 1.01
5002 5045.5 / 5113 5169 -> 0.95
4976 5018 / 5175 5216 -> 0.93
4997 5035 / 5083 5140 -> 0.88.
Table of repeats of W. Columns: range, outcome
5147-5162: 14.2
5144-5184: 14.5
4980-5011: 15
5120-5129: 13.2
